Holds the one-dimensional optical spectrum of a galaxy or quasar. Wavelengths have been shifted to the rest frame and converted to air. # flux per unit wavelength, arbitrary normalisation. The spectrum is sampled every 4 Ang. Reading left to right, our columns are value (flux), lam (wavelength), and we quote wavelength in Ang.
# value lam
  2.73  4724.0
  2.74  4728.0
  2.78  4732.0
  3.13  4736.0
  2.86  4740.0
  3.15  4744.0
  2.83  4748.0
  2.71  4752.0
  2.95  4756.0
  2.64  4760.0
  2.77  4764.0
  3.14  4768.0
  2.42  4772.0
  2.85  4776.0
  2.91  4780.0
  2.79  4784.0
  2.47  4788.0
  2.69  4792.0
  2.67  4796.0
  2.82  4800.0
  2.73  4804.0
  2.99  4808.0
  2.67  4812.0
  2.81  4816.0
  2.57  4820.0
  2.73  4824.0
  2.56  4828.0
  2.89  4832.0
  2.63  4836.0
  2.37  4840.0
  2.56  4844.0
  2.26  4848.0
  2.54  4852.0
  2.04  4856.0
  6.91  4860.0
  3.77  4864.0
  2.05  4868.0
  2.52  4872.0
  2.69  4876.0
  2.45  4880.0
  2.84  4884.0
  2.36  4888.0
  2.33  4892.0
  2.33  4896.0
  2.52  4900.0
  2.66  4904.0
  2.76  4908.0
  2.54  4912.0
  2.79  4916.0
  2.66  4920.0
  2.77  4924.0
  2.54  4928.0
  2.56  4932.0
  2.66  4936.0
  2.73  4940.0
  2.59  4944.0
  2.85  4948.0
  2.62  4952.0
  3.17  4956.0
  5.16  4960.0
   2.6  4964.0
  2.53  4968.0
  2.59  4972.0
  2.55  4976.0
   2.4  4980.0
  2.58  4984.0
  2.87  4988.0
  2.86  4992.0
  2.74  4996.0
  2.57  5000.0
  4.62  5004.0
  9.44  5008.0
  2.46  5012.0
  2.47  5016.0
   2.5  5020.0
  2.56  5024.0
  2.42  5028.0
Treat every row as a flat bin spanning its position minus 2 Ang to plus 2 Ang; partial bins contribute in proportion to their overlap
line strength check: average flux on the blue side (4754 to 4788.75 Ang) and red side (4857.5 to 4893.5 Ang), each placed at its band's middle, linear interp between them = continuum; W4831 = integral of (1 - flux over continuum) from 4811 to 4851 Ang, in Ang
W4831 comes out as 4.9 Ang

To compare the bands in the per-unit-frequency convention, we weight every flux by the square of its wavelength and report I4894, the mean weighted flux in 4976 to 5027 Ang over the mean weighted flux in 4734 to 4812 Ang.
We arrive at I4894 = 1.29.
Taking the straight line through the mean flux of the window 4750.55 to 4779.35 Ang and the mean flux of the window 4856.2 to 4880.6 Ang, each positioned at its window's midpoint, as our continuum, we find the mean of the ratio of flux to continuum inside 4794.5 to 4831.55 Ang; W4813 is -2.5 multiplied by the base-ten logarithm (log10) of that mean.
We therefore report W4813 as 0.12 mag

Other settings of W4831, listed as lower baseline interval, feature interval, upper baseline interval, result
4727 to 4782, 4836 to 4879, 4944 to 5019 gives 1.3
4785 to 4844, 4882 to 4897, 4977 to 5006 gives 1.7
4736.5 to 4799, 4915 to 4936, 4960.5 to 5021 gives 3.1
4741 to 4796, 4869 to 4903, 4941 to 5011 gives 6.5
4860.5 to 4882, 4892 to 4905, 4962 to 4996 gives 1.9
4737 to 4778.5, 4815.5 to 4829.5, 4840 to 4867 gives 2.0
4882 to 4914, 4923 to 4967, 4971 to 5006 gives -3.4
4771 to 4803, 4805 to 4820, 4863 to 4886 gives -0.5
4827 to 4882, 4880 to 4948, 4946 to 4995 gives 6.7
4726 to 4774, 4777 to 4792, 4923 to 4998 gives 0.6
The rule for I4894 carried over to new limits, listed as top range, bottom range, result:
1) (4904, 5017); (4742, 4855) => 1.21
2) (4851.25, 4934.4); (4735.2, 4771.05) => 1.03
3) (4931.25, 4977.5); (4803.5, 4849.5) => 1.15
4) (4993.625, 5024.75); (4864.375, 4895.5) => 1.55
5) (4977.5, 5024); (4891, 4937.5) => 1.34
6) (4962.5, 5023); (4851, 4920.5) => 1.18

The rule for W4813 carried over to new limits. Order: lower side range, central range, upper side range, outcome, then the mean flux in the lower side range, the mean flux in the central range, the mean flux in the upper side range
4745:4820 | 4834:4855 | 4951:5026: 0.186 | 2.77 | 2.45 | 3.23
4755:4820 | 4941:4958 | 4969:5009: 0.155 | 2.76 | 2.8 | 3.35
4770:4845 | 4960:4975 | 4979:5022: 0.135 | 2.69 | 2.92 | 3.43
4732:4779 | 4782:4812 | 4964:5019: 0.074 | 2.86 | 2.73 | 3.24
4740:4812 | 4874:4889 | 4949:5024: 0.161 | 2.79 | 2.6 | 3.24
